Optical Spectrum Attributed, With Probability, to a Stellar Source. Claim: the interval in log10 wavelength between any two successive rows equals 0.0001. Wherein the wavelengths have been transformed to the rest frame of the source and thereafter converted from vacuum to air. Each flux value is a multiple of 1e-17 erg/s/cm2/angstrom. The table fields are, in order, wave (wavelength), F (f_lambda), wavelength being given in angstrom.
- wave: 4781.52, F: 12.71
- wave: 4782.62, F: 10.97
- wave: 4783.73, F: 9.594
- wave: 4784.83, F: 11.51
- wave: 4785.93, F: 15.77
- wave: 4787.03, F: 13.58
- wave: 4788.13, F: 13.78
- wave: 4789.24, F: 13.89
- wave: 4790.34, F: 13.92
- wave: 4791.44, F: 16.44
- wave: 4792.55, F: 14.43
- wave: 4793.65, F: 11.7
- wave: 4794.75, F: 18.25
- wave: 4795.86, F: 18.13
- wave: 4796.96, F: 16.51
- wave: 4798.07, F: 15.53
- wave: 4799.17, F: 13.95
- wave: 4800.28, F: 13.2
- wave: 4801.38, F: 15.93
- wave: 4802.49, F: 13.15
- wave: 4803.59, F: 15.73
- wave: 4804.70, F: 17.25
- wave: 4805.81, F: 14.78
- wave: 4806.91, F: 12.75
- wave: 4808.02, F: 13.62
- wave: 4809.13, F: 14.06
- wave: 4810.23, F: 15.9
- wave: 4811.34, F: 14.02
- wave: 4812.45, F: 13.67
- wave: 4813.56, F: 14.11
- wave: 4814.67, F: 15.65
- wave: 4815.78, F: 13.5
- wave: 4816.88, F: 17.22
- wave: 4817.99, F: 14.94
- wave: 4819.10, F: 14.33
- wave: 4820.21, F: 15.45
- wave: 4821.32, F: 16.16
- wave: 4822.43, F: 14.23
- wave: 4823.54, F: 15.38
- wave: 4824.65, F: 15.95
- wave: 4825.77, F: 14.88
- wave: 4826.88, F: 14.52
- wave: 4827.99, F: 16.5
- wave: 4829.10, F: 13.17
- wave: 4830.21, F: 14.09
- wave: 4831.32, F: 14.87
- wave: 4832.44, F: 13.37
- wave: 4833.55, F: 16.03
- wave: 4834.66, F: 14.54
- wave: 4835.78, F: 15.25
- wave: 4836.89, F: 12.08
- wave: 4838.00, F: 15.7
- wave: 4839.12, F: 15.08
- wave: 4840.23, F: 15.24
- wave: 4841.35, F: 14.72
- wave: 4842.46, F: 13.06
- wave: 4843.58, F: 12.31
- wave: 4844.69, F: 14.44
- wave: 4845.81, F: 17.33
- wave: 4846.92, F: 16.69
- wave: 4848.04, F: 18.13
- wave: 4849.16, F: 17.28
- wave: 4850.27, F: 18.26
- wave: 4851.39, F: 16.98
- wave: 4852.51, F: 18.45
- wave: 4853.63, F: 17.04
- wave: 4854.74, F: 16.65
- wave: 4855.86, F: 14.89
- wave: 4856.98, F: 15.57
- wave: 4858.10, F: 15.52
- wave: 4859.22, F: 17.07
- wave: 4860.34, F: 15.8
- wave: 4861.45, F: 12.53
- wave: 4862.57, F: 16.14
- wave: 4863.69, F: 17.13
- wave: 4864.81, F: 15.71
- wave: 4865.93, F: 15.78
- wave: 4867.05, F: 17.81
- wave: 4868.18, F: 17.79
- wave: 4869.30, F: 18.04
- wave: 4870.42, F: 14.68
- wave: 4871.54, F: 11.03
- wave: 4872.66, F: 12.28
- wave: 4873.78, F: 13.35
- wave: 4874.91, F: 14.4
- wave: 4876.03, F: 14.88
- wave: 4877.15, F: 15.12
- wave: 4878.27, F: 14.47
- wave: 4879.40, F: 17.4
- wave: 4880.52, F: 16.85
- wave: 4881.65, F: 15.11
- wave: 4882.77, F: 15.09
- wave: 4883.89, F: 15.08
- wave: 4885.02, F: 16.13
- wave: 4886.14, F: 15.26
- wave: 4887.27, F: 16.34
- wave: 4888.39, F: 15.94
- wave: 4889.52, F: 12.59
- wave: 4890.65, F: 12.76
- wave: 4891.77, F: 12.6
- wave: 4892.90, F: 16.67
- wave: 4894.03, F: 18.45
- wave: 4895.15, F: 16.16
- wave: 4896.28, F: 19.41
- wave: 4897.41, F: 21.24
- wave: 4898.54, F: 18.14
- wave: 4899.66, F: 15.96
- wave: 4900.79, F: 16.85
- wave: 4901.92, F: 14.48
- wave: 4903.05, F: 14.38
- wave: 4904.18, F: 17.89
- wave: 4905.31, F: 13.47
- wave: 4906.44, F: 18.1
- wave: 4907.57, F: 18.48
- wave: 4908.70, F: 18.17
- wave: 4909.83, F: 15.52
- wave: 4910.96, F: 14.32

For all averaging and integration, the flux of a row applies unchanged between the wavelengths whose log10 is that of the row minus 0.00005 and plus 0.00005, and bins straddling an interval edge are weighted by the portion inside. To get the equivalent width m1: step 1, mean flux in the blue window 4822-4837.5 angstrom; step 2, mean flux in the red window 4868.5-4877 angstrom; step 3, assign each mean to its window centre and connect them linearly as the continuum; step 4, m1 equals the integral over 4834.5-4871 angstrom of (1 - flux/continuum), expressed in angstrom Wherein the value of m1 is -3.67 angstrom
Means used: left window 14.6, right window 14.3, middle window 15.9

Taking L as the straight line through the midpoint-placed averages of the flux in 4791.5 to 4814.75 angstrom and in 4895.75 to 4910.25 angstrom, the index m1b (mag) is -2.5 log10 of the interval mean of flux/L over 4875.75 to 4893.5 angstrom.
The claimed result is 0.10 mag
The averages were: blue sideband 14.9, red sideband 17.1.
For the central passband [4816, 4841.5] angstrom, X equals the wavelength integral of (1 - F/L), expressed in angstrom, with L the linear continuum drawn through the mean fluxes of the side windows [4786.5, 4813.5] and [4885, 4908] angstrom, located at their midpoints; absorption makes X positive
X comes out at 0.4 angstrom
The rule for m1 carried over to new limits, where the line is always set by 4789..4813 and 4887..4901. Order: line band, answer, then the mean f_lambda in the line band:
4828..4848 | 0.96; 14.7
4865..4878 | 0.81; 15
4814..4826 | -0.05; 15.2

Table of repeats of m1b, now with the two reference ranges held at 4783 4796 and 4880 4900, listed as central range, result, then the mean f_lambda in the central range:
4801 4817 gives -0.02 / 14.7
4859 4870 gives -0.05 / 16.3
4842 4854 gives -0.08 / 16.4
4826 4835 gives 0.02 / 14.7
